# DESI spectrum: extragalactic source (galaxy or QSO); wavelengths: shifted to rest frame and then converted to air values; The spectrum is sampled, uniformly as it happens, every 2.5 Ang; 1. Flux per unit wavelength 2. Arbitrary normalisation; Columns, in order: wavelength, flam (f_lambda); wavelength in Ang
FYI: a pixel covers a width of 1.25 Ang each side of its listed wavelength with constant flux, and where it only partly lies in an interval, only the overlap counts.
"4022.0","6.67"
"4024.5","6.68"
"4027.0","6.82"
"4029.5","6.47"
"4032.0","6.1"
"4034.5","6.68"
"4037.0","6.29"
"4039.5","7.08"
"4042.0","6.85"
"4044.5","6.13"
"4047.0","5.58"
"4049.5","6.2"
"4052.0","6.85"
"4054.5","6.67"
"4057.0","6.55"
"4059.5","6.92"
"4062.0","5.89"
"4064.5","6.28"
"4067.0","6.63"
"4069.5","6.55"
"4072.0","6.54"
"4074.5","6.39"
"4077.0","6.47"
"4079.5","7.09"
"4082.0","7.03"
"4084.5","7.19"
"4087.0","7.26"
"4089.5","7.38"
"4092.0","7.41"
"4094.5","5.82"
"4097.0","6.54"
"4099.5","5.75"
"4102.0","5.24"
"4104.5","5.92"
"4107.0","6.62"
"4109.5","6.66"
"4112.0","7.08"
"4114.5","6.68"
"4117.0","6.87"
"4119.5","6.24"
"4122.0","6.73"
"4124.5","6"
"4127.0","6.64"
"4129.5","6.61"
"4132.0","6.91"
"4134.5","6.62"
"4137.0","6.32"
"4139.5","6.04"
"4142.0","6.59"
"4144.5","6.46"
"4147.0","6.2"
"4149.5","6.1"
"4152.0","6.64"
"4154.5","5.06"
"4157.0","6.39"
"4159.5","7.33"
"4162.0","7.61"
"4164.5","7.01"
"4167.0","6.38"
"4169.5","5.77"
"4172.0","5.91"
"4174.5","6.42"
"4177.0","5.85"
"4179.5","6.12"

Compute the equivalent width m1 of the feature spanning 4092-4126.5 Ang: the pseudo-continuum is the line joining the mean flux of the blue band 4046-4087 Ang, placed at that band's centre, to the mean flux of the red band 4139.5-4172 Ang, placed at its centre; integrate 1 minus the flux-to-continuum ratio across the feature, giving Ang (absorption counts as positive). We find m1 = 0.7 Ang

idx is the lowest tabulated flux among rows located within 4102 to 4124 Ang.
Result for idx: 5.24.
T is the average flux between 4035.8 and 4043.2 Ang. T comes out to 6.74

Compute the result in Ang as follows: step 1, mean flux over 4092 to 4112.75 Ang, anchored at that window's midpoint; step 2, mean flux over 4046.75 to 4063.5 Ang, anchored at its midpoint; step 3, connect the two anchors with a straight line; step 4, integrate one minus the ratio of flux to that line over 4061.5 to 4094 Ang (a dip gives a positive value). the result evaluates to -2.2 Ang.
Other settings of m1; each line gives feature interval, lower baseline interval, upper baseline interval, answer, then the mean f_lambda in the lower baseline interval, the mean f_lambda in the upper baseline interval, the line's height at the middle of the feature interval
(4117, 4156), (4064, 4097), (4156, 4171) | 2.3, 6.77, 6.74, 6.75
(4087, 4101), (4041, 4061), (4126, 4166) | -0.3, 6.46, 6.53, 6.49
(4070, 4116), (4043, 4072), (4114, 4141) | -1.1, 6.4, 6.51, 6.45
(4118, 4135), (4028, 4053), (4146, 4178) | -0.4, 6.42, 6.36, 6.38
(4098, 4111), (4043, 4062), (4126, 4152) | 0.7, 6.39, 6.46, 6.43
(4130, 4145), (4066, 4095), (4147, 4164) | 0.2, 6.84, 6.52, 6.6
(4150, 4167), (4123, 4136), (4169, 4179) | -1.2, 6.55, 6.01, 6.2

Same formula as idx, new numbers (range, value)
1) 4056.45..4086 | 5.89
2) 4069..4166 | 5.06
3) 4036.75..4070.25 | 5.58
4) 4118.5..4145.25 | 6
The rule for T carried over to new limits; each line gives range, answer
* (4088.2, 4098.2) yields 6.79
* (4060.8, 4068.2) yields 6.27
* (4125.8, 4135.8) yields 6.69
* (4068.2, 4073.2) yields 6.55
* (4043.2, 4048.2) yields 5.87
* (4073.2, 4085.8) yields 6.83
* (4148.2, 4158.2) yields 6.05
